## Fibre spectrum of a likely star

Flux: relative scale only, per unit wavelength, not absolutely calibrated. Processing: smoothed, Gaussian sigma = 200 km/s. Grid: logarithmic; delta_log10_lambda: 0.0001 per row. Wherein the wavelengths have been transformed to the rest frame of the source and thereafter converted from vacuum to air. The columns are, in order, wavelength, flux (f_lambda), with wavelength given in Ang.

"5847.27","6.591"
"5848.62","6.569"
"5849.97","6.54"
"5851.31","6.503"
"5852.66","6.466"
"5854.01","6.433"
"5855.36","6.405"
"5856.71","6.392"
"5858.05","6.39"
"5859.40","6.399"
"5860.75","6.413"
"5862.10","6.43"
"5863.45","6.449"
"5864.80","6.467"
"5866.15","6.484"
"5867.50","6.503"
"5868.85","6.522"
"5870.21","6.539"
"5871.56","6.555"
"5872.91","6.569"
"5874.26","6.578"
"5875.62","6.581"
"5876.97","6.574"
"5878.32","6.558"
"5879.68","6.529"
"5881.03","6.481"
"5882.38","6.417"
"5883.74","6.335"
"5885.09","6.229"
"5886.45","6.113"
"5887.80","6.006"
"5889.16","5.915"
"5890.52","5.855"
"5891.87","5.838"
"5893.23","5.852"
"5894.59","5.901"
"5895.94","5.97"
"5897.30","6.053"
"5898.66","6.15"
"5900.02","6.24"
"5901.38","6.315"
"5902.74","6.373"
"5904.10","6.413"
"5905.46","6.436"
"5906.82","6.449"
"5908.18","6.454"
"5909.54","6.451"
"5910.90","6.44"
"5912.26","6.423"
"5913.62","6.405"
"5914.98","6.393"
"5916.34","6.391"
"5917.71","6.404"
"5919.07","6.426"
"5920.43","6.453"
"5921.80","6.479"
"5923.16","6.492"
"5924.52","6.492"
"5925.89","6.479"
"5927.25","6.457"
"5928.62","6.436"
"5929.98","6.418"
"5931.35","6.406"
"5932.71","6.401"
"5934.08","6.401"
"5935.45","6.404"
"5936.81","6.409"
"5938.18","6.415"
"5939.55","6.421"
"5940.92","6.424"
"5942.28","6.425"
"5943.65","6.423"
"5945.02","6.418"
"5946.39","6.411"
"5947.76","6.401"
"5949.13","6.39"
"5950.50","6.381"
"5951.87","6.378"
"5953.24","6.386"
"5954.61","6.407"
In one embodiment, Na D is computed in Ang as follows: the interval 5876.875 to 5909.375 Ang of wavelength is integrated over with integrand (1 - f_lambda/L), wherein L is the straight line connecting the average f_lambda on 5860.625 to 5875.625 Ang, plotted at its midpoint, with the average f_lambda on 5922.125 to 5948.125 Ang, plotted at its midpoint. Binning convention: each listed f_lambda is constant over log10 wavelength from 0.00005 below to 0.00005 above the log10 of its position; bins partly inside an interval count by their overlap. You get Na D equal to 1.3 Ang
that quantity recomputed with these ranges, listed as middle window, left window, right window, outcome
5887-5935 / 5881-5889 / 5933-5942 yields 0.14 Ang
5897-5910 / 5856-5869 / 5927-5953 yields 0.18 Ang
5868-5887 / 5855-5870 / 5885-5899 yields -0.82 Ang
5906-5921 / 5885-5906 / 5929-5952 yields -0.50 Ang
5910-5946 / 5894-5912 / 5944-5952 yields -0.46 Ang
